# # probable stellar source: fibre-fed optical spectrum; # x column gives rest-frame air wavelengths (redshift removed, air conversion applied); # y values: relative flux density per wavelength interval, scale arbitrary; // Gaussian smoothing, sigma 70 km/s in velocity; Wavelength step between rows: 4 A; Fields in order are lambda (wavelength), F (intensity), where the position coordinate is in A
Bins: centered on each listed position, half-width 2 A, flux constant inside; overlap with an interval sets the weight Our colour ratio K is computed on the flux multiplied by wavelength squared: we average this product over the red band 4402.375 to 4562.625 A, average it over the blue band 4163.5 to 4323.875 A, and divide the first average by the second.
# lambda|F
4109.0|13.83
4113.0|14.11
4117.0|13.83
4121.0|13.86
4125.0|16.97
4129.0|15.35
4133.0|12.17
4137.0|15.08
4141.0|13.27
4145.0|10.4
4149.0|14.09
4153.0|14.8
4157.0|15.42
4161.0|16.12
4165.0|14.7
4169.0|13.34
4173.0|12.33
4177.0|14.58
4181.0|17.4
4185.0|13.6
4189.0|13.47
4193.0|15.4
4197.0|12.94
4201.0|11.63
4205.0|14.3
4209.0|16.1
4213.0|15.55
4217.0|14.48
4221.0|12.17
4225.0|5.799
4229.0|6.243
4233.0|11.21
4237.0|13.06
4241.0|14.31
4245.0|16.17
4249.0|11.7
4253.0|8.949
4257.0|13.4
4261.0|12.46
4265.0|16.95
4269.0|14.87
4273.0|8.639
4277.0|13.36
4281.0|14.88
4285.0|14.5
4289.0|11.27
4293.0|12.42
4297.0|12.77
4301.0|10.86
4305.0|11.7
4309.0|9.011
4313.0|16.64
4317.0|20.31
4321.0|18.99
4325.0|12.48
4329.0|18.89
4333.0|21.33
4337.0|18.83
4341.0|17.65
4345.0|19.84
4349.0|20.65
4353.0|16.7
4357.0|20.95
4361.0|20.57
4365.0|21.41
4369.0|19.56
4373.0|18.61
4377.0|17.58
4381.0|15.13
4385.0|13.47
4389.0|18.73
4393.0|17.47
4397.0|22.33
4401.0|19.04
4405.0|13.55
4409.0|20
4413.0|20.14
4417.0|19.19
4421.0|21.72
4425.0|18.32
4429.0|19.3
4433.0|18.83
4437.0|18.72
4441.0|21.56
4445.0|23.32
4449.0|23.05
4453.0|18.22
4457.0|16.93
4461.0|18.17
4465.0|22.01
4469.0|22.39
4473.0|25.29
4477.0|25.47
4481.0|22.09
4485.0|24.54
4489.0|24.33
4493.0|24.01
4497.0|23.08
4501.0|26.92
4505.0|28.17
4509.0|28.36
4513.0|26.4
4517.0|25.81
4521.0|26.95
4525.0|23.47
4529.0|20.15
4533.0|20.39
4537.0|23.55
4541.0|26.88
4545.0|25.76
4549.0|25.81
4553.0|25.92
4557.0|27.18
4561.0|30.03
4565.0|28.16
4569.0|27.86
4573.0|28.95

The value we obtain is 1.9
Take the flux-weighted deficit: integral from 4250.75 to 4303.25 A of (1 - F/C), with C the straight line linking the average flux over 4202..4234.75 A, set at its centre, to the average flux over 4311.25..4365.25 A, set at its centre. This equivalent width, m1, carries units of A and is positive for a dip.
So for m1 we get 8.9 A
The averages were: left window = 12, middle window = 12.7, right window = 18.9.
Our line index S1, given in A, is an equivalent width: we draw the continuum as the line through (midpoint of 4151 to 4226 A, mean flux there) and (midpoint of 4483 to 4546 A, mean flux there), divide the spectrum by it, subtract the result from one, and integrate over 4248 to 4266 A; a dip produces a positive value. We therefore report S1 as 4.2 A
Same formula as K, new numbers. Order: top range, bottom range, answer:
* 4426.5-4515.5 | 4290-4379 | 1.42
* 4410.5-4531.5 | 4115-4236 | 1.91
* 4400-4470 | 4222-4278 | 1.80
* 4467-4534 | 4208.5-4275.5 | 2.24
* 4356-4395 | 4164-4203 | 1.44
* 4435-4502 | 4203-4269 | 1.95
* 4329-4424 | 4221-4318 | 1.59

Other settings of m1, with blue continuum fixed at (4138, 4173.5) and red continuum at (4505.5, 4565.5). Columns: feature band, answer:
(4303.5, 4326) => 4.6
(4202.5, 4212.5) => 0.3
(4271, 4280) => 3.2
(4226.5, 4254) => 8.1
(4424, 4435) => 1.7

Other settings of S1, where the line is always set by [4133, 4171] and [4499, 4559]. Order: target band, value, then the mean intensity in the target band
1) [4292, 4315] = 7.90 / 12.2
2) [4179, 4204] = 1.85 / 14.1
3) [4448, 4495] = 3.06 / 22.2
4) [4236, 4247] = 1.38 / 14.6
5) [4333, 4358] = 0.86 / 19.2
